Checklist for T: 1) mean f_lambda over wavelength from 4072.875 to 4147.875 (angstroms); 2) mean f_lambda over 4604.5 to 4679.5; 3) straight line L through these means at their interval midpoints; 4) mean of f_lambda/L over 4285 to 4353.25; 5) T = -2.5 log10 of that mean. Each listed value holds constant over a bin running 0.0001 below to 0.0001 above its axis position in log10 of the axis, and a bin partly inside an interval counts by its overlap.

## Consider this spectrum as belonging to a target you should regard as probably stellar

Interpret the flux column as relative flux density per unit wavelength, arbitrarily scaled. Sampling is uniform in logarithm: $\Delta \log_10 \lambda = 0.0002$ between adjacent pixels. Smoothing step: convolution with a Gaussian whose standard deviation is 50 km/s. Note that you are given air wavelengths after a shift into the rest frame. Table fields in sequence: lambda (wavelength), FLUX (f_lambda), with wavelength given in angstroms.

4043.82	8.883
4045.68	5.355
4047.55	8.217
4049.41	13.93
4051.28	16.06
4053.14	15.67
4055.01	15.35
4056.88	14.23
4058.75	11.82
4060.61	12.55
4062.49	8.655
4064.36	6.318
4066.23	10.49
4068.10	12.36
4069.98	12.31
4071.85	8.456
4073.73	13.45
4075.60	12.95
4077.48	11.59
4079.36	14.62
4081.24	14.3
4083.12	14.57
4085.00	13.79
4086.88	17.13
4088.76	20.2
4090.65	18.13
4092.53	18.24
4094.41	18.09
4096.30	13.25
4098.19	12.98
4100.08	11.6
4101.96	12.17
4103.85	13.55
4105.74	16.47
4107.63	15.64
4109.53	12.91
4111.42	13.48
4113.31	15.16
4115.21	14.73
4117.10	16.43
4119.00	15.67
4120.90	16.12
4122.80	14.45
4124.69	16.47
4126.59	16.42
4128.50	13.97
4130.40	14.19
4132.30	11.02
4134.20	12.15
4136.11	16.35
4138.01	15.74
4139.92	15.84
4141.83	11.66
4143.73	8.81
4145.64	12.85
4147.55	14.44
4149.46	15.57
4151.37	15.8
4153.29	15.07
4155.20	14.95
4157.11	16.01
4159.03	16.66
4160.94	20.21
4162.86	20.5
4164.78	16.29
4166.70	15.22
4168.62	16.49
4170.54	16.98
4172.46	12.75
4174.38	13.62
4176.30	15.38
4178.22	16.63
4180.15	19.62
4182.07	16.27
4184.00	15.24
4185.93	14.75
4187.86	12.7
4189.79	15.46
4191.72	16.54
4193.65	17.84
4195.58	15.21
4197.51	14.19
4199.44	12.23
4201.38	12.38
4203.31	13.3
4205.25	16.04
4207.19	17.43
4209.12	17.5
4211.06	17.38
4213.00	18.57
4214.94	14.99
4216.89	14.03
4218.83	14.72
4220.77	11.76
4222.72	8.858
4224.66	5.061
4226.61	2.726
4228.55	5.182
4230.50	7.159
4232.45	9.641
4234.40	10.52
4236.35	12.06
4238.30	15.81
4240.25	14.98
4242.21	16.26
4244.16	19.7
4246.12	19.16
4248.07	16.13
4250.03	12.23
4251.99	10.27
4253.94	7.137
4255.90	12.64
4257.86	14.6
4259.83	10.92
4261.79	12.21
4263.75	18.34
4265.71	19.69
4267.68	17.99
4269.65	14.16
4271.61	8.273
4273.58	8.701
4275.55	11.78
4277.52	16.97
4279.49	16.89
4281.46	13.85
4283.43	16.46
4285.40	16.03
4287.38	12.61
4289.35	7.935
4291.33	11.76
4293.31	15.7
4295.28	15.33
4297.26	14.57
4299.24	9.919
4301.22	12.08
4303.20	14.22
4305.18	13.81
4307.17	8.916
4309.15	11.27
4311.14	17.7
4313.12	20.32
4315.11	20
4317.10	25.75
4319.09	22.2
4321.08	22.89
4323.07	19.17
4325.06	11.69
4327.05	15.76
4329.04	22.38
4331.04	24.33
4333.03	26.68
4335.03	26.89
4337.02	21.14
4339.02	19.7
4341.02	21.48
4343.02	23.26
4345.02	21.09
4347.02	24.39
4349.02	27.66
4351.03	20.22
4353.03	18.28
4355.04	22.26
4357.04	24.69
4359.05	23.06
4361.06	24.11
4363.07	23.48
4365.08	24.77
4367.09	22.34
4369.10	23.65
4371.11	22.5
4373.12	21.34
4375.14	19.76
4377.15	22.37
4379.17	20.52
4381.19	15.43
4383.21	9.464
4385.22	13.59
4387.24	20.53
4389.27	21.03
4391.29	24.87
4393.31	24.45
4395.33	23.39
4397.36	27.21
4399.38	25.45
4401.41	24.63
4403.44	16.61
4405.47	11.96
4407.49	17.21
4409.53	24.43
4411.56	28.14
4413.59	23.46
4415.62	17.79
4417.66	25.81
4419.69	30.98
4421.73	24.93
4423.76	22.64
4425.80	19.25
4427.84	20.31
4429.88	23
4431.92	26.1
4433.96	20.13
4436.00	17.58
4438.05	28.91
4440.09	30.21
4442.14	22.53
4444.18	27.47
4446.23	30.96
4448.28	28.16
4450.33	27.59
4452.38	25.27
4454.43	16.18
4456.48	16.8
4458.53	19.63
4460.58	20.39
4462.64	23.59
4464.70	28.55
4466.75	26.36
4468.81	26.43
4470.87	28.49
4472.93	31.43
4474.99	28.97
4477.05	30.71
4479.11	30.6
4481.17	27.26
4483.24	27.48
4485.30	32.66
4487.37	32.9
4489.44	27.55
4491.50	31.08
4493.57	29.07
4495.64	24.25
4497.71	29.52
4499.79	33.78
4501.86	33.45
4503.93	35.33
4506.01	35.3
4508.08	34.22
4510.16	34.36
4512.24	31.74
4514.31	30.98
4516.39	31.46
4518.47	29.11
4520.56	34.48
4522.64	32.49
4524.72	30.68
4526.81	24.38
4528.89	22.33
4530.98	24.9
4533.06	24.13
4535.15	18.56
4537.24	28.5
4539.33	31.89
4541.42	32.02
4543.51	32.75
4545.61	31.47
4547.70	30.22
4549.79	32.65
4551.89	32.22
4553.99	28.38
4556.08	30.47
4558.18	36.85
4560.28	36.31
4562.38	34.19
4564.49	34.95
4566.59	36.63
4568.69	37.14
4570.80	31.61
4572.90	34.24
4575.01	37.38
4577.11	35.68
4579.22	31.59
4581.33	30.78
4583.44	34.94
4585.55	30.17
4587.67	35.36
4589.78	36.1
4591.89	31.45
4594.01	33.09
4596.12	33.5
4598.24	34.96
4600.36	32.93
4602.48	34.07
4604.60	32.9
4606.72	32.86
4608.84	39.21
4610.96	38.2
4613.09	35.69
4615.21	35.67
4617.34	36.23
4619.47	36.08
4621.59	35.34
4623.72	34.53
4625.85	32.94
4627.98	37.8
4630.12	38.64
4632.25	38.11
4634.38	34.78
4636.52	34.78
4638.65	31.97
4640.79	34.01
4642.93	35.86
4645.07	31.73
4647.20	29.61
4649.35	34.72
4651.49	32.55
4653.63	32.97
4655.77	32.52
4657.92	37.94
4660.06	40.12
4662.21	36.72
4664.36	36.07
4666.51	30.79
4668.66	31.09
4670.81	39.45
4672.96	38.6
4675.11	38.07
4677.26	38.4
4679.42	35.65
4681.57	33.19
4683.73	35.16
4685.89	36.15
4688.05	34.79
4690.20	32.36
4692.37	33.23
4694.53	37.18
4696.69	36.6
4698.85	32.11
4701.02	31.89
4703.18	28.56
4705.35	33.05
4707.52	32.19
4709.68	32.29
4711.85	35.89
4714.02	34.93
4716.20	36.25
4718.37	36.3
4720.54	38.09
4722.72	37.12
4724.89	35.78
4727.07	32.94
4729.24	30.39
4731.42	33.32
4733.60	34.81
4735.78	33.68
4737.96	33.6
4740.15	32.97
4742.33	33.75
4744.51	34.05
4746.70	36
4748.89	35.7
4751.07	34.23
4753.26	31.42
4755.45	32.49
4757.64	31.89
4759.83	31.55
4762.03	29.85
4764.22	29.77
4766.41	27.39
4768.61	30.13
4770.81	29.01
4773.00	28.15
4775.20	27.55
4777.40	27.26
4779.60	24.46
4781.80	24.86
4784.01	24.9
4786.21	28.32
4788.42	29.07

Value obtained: 0.25 mag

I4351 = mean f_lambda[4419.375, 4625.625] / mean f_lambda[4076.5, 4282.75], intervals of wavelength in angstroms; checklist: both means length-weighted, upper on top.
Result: 2.09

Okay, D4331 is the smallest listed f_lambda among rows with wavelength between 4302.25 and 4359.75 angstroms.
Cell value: 8.916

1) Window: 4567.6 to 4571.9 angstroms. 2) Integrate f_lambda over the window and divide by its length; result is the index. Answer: 34.4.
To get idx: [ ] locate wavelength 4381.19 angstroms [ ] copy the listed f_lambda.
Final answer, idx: 15.43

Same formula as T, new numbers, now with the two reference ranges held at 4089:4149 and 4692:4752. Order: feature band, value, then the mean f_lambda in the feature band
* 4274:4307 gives 0.43 mag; 13.5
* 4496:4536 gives -0.10 mag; 30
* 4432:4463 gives 0.06 mag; 23.8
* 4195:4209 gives 0.18 mag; 14.6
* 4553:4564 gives -0.16 mag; 33.3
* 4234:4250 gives 0.19 mag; 15.6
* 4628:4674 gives -0.10 mag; 35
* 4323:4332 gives 0.15 mag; 18.6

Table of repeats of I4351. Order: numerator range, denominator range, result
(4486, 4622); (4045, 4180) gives 2.26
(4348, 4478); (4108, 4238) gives 1.62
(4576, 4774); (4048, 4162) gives 2.40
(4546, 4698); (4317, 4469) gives 1.54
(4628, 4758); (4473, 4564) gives 1.13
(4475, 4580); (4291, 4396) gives 1.57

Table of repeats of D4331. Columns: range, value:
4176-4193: 12.7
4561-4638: 30.17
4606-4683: 29.61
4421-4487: 16.18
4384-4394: 13.59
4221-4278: 2.726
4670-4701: 32.11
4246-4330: 7.137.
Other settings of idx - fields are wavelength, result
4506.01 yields 35.3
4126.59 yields 16.42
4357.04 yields 24.69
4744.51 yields 34.05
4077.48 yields 11.59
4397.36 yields 27.21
